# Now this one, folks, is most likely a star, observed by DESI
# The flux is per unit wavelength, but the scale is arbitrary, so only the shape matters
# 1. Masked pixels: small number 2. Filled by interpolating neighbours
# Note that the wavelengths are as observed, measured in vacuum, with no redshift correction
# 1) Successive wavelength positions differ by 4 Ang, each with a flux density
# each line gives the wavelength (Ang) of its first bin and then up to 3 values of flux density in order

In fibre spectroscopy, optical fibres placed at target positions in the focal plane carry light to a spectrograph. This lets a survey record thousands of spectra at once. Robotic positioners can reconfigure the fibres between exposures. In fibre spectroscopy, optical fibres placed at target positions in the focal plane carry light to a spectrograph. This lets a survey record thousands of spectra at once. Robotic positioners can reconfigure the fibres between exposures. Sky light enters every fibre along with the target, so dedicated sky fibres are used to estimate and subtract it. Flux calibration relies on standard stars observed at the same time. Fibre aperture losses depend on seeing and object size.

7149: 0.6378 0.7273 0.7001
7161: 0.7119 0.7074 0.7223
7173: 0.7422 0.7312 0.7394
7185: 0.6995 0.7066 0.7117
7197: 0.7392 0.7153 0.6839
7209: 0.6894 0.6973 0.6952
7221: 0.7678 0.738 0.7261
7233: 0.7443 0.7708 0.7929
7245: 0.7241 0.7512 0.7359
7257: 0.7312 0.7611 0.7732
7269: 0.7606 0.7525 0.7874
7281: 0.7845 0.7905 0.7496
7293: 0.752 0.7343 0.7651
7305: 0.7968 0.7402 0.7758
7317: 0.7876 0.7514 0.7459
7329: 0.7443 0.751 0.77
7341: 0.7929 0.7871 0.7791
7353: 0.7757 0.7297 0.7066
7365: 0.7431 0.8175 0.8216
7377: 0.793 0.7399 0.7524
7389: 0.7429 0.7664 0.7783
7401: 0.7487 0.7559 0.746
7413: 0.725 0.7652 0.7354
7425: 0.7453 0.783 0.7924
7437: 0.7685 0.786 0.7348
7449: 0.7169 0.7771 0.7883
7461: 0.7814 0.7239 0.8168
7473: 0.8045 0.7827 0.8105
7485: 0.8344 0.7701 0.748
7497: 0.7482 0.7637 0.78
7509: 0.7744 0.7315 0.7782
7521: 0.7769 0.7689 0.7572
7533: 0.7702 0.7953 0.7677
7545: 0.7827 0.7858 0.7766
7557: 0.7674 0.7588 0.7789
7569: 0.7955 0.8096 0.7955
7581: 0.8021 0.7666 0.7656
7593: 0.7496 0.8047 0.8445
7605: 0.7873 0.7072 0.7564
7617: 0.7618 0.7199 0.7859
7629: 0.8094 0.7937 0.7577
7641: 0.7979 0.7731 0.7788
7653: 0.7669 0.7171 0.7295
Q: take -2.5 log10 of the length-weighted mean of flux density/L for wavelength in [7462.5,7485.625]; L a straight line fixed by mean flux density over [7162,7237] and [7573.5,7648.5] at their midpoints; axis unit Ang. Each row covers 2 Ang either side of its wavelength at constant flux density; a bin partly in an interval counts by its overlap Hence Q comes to -0.05 mag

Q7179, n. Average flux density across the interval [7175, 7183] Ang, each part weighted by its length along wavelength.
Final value 0.735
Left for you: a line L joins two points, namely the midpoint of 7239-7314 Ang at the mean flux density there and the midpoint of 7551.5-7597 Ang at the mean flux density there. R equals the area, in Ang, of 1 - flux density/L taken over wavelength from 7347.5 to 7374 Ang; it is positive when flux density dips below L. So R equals 0.0 Ang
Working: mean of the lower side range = 0.761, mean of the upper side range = 0.78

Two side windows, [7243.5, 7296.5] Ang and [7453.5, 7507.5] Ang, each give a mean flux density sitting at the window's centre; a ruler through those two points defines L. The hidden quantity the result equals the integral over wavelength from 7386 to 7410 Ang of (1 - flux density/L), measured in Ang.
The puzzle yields 0.47 Ang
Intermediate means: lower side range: 0.758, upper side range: 0.781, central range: 0.757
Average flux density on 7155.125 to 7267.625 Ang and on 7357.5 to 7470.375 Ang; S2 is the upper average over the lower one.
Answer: 1.04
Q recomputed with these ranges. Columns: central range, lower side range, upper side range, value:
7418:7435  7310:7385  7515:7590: 0.01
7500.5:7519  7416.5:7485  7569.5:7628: 0.01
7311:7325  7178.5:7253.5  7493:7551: -0.04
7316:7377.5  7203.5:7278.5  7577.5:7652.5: -0.02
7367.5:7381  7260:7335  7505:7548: -0.05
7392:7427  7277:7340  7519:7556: 0.03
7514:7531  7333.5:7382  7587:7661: 0.00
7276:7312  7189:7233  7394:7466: -0.05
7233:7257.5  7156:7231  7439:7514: -0.04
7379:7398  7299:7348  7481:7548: 0.02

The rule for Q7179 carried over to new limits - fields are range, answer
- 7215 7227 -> 0.734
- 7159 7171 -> 0.714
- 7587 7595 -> 0.758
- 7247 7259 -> 0.739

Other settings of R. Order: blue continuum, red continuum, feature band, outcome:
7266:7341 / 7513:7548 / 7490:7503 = 0.3 Ang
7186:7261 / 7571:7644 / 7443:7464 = 0.0 Ang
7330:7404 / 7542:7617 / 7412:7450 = 0.6 Ang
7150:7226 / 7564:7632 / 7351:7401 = -1.2 Ang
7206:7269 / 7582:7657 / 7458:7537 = -1.4 Ang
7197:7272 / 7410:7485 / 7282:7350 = -1.4 Ang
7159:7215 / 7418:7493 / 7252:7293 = -1.6 Ang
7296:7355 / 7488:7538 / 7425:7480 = -0.5 Ang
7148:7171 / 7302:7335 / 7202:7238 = 0.2 Ang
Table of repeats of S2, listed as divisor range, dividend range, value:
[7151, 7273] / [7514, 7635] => 1.06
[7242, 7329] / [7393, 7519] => 1.01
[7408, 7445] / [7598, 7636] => 1.02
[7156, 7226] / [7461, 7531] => 1.08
